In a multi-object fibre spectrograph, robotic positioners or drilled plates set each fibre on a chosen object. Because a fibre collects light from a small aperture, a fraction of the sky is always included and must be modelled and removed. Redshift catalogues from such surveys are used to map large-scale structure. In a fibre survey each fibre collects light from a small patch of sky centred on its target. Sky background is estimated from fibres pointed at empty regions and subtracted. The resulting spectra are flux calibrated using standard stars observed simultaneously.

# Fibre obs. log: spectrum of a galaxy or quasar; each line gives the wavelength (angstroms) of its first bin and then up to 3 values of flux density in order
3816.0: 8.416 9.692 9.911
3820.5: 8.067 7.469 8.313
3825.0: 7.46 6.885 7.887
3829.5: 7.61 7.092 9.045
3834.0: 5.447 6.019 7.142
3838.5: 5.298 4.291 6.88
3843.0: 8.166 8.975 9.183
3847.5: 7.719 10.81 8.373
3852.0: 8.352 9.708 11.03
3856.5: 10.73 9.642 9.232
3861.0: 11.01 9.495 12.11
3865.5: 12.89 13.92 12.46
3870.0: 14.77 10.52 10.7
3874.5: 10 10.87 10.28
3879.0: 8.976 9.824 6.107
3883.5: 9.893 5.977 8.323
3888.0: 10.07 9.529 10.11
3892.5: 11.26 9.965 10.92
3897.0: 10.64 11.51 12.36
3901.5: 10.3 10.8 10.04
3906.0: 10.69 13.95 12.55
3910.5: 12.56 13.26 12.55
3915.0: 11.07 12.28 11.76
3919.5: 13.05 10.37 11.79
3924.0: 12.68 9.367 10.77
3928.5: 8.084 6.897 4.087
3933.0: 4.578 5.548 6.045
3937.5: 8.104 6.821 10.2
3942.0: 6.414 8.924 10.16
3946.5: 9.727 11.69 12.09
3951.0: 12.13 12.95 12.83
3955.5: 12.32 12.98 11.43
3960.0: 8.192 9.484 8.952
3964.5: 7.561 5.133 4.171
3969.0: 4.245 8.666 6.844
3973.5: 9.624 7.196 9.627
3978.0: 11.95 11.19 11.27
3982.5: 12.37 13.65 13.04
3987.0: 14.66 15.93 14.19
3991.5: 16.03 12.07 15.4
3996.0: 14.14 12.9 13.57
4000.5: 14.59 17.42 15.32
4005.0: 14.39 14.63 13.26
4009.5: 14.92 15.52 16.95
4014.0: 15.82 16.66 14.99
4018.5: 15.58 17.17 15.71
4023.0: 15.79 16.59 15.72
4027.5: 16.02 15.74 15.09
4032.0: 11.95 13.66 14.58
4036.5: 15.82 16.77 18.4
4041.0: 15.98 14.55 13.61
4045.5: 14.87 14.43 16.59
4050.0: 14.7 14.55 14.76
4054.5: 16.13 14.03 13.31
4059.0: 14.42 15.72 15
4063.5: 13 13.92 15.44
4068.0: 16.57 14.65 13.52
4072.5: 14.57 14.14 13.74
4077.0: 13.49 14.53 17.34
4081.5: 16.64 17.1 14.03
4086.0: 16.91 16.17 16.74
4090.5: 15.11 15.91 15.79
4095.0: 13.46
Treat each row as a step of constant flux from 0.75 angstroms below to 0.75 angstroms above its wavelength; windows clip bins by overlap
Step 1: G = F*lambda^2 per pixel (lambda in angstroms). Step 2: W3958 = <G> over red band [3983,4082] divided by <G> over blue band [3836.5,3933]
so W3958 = 1.60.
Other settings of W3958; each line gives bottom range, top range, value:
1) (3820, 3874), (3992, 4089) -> 1.84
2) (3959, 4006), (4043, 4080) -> 1.33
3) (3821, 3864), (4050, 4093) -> 2.05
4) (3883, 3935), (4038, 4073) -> 1.56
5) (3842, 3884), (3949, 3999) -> 1.15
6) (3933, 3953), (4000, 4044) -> 1.77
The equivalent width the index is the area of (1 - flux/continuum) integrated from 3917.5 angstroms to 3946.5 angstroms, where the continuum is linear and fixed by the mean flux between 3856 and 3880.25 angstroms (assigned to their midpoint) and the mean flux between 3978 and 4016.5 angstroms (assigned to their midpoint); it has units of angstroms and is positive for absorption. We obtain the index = 9.0 angstroms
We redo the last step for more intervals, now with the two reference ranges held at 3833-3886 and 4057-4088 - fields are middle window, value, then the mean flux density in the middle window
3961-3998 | 5.21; 10.8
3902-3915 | -1.62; 12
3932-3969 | 8.74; 8.97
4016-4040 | -3.13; 15.6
